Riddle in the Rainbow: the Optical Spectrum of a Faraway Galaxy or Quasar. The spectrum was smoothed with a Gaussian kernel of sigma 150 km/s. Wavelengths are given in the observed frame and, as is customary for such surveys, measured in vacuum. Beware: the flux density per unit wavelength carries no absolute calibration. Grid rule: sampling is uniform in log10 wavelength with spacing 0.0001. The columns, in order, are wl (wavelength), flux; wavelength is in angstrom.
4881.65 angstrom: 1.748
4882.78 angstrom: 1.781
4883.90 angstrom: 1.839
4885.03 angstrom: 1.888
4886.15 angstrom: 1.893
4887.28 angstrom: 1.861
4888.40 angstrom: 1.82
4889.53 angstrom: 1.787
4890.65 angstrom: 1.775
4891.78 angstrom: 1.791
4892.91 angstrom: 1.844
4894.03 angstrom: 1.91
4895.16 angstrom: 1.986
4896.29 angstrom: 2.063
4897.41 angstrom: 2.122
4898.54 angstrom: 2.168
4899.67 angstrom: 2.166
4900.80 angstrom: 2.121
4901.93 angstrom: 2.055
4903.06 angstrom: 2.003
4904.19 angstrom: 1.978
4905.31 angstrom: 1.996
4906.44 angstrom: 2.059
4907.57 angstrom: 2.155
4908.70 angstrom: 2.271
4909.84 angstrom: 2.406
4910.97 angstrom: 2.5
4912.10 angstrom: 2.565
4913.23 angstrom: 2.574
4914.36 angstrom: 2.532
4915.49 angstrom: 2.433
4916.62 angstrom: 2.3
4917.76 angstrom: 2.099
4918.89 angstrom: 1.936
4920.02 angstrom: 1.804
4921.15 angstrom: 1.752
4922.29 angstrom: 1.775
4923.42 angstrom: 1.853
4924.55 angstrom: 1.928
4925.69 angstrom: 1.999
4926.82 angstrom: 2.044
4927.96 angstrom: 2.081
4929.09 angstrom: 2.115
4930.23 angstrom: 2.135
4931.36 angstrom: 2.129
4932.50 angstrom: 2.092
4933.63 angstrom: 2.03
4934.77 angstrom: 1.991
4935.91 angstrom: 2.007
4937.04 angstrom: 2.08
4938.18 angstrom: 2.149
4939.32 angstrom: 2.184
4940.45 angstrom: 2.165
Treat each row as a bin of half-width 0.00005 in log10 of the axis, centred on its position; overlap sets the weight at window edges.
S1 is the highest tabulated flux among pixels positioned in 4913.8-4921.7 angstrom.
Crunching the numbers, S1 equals 2.532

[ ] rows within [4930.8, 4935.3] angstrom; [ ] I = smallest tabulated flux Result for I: 1.991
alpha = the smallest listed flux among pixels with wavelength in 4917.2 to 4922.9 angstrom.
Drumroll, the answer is 1.752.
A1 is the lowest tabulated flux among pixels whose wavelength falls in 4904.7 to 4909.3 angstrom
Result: 1.996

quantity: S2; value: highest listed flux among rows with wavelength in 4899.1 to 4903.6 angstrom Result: 2.166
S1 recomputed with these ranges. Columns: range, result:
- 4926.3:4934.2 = 2.135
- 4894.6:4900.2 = 2.168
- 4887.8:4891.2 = 1.82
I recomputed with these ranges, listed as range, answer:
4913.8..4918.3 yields 2.099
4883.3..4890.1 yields 1.787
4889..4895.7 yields 1.775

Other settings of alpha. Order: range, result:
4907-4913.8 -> 2.155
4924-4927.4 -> 1.928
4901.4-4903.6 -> 2.003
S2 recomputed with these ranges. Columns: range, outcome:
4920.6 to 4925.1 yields 1.928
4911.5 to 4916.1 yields 2.574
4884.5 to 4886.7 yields 1.893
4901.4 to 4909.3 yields 2.271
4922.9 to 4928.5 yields 2.081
